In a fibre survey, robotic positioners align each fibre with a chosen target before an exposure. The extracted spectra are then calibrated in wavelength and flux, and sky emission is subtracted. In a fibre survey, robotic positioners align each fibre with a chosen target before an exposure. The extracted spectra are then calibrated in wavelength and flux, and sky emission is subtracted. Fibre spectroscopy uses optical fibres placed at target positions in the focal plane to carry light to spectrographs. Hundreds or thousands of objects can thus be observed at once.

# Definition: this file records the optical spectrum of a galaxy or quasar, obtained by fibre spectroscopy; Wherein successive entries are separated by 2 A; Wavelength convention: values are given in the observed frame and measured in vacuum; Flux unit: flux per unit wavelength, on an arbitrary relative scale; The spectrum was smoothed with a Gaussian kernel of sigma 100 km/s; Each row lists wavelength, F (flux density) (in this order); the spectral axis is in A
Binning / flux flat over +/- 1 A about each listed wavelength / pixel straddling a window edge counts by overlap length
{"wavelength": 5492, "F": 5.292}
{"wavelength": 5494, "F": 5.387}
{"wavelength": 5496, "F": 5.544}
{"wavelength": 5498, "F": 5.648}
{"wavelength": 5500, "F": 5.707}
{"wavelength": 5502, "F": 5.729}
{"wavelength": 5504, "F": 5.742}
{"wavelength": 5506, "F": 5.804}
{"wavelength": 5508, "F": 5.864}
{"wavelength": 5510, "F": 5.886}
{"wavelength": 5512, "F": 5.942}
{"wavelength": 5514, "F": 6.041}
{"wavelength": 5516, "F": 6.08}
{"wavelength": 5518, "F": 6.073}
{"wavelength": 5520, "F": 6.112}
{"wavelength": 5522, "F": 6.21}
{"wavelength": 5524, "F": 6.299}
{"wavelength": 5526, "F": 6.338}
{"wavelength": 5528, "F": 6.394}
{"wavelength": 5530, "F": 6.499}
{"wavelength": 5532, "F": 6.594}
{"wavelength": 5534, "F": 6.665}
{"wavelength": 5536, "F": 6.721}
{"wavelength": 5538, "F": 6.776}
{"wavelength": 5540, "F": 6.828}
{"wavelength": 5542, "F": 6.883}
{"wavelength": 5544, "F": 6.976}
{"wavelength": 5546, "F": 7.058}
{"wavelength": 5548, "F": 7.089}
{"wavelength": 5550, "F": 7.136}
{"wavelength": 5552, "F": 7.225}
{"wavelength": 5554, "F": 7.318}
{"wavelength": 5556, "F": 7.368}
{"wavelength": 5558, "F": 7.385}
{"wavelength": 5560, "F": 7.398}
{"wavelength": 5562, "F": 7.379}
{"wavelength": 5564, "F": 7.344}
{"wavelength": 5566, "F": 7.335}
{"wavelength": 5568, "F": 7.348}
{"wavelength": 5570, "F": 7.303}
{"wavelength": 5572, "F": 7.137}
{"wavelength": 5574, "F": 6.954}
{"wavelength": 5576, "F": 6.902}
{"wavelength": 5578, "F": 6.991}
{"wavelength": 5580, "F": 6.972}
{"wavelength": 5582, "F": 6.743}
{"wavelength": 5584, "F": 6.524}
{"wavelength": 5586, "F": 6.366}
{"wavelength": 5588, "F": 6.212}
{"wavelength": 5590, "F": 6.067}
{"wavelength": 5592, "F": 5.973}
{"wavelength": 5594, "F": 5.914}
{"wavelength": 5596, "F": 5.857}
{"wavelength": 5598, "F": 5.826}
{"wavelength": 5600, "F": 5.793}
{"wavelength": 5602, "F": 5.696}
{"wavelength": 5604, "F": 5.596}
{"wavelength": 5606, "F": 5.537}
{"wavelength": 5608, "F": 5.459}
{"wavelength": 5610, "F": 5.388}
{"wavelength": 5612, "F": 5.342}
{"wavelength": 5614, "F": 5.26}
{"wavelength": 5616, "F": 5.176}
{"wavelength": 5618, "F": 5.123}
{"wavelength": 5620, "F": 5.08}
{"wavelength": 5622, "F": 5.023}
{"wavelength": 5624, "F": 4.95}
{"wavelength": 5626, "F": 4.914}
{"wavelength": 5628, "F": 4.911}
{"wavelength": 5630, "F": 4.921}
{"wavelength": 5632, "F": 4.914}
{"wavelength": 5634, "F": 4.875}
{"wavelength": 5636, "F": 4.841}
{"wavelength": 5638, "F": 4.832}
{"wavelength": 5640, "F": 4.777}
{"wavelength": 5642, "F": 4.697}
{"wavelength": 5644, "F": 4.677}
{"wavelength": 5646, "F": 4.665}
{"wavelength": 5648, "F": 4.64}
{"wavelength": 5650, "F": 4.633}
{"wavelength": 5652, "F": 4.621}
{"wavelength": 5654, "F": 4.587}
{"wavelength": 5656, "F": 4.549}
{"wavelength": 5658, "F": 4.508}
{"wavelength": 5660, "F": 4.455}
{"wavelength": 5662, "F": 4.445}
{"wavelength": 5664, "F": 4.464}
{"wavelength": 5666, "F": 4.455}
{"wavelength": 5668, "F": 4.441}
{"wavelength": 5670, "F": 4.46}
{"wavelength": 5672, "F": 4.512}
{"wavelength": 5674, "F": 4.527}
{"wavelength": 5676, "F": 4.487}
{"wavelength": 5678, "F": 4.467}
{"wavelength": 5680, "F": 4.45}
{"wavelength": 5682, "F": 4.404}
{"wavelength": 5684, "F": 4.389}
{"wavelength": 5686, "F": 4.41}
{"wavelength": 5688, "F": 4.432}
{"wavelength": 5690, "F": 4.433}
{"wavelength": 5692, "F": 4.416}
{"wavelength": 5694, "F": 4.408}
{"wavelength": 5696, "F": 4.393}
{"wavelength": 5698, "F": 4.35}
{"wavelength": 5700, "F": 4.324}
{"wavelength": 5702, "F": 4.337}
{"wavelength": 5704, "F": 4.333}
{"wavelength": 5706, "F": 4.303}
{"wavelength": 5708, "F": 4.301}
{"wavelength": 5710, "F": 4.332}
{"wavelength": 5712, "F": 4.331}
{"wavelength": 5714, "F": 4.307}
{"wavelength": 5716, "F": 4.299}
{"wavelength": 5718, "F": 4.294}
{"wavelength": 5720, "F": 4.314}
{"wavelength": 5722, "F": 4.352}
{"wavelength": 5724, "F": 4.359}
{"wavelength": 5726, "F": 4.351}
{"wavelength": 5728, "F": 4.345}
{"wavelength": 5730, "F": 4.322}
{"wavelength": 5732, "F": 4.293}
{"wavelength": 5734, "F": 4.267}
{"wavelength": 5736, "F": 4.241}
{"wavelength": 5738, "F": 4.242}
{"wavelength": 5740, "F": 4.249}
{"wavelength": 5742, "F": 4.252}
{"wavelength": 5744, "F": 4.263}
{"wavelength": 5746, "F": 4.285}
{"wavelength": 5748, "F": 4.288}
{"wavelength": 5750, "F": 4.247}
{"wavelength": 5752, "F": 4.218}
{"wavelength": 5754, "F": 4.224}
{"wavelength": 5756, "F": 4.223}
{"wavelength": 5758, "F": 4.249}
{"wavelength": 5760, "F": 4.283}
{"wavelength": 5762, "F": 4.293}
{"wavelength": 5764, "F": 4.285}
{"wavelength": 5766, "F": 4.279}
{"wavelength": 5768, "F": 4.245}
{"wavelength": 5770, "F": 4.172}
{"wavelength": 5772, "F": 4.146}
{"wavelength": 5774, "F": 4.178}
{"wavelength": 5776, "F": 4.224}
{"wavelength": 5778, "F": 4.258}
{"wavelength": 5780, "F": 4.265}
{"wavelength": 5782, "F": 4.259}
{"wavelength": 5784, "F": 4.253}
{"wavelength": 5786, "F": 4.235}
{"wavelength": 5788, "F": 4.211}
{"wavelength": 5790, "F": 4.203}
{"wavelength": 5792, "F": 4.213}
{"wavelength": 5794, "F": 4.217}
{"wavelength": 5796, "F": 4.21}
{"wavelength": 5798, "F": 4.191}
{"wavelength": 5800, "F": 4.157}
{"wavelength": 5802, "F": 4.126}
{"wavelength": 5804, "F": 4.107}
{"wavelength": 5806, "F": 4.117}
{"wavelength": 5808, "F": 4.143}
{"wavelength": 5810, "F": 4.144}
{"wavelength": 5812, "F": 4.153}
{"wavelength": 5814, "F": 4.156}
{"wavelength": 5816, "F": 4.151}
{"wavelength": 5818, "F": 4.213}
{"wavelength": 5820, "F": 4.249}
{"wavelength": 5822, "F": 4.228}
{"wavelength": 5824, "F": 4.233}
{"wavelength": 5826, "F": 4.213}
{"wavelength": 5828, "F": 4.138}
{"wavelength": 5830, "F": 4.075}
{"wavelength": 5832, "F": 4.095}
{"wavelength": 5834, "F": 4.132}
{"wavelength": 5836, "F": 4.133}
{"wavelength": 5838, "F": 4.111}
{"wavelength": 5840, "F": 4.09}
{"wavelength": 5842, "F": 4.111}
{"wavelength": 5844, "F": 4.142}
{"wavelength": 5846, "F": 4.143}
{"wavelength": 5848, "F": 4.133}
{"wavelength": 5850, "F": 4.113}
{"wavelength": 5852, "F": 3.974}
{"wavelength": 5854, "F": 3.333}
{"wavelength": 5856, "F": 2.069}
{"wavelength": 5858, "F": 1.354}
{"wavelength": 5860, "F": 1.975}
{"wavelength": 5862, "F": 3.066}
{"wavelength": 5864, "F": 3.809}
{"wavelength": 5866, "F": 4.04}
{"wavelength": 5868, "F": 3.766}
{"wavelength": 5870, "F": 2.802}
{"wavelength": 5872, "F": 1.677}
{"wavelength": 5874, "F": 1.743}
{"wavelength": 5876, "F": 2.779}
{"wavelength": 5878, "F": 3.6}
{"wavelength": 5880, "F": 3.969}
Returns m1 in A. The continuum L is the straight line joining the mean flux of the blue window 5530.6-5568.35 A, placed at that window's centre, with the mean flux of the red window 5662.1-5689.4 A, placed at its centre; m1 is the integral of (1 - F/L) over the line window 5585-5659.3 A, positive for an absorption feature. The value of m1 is 5.1 A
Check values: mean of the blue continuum 7.09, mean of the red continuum 4.45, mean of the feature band 5.19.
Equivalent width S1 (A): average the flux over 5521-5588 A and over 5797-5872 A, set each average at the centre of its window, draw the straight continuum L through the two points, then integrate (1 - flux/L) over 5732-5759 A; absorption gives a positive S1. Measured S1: 3.1 A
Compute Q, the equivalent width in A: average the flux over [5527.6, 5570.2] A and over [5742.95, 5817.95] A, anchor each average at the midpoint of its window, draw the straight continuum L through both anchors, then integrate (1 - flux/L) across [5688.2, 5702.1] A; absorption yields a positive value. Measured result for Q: 2.3 A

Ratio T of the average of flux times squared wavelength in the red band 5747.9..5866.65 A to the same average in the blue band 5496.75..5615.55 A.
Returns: 0.68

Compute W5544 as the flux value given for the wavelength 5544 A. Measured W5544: 6.976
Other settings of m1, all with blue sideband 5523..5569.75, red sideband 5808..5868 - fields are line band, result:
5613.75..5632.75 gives 3.5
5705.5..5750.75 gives 6.4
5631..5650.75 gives 4.0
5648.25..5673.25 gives 5.3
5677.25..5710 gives 6.1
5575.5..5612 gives 2.3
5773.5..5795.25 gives 0.9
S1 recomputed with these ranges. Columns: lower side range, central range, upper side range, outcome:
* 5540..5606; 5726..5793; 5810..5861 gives 6.0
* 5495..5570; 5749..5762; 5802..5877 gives 0.7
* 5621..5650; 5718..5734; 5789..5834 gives 0.6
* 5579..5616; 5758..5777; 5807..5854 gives 1.5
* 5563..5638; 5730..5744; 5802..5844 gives 1.6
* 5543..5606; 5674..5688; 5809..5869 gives 2.8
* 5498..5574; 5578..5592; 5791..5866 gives -0.7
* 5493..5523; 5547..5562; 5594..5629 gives -4.4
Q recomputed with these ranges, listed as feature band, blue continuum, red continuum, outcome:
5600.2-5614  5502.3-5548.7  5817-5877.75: 0.39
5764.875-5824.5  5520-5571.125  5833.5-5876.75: -2.49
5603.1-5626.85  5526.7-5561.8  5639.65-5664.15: 0.75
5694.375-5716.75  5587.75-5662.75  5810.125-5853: 1.92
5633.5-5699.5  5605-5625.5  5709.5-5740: 3.62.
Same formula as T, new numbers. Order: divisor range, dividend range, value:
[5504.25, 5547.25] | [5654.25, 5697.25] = 0.74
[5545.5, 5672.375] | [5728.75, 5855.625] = 0.78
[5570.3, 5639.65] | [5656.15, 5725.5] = 0.79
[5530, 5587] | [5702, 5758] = 0.65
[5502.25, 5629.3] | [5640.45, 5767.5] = 0.73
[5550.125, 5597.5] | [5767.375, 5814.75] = 0.66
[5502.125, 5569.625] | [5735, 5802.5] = 0.69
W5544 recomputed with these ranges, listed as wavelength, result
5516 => 6.08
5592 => 5.973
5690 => 4.433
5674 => 4.527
